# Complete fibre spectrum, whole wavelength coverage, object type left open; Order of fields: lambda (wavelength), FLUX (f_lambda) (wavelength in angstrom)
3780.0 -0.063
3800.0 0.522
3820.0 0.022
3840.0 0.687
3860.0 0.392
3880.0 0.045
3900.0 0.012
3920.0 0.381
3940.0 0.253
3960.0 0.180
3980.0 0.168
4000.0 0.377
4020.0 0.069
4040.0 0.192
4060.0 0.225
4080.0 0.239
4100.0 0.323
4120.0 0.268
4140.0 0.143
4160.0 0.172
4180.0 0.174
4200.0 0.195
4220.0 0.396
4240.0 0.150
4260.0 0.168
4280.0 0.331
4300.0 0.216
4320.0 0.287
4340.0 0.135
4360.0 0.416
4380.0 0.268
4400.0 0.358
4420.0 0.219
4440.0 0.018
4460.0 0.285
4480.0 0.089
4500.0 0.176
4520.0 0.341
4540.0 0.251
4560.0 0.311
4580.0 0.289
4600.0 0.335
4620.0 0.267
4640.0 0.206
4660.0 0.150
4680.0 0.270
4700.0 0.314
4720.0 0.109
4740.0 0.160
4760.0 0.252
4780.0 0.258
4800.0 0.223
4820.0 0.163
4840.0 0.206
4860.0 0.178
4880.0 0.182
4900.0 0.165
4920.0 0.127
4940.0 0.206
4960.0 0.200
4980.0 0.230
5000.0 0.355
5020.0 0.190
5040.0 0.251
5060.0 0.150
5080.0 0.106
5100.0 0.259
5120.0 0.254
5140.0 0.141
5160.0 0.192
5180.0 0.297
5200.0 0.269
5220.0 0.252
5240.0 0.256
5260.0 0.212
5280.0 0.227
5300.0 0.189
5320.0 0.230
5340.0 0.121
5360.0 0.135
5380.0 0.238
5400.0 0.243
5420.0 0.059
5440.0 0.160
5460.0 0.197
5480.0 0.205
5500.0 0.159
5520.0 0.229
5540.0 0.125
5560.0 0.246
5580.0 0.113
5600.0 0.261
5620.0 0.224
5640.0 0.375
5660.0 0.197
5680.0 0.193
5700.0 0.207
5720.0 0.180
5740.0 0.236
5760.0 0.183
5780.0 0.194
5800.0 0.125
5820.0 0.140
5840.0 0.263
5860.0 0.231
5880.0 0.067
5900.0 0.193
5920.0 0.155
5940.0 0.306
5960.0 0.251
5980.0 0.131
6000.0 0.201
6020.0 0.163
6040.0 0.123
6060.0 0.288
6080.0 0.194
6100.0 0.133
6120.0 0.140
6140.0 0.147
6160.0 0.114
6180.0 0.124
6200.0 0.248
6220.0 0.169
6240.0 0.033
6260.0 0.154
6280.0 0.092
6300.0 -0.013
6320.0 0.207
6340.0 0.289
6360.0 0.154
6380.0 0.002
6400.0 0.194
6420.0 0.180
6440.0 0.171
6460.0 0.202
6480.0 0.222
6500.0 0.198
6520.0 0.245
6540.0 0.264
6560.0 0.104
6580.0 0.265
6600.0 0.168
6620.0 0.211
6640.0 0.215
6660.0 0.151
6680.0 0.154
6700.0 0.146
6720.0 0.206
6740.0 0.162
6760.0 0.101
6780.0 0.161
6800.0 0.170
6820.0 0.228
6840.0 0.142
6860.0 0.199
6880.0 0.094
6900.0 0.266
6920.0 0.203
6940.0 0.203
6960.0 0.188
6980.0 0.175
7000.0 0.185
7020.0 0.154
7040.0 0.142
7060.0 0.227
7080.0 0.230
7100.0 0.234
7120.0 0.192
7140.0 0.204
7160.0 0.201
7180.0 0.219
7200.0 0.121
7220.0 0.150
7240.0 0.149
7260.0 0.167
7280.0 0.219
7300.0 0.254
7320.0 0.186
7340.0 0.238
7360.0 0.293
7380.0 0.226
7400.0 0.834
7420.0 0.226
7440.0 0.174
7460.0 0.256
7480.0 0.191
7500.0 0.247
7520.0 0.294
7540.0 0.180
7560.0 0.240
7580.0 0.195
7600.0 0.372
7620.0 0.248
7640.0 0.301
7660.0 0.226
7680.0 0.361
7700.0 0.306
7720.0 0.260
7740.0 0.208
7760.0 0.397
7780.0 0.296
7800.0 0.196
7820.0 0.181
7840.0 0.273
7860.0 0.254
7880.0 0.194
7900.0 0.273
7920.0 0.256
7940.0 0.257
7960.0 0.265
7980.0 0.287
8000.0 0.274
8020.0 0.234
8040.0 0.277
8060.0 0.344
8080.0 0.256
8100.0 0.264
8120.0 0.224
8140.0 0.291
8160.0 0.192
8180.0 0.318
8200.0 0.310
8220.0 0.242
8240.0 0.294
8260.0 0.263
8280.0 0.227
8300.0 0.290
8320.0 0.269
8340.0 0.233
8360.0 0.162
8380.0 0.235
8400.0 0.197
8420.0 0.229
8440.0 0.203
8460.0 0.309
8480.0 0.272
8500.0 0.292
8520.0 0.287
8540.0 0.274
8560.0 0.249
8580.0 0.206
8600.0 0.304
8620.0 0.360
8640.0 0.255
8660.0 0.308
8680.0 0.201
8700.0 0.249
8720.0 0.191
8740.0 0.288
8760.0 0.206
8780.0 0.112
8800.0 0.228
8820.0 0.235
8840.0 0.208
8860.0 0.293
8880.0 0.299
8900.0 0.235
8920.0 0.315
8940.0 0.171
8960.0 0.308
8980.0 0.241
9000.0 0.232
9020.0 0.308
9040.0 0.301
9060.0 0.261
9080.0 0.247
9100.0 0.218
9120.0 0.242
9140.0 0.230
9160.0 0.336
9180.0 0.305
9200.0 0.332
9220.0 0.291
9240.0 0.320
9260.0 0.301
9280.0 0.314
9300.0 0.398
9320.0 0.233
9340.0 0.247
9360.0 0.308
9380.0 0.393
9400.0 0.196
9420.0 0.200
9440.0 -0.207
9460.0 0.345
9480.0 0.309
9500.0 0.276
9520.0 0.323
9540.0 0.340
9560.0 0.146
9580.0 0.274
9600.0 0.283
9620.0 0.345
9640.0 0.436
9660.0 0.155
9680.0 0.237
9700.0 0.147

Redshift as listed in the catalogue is 0.983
